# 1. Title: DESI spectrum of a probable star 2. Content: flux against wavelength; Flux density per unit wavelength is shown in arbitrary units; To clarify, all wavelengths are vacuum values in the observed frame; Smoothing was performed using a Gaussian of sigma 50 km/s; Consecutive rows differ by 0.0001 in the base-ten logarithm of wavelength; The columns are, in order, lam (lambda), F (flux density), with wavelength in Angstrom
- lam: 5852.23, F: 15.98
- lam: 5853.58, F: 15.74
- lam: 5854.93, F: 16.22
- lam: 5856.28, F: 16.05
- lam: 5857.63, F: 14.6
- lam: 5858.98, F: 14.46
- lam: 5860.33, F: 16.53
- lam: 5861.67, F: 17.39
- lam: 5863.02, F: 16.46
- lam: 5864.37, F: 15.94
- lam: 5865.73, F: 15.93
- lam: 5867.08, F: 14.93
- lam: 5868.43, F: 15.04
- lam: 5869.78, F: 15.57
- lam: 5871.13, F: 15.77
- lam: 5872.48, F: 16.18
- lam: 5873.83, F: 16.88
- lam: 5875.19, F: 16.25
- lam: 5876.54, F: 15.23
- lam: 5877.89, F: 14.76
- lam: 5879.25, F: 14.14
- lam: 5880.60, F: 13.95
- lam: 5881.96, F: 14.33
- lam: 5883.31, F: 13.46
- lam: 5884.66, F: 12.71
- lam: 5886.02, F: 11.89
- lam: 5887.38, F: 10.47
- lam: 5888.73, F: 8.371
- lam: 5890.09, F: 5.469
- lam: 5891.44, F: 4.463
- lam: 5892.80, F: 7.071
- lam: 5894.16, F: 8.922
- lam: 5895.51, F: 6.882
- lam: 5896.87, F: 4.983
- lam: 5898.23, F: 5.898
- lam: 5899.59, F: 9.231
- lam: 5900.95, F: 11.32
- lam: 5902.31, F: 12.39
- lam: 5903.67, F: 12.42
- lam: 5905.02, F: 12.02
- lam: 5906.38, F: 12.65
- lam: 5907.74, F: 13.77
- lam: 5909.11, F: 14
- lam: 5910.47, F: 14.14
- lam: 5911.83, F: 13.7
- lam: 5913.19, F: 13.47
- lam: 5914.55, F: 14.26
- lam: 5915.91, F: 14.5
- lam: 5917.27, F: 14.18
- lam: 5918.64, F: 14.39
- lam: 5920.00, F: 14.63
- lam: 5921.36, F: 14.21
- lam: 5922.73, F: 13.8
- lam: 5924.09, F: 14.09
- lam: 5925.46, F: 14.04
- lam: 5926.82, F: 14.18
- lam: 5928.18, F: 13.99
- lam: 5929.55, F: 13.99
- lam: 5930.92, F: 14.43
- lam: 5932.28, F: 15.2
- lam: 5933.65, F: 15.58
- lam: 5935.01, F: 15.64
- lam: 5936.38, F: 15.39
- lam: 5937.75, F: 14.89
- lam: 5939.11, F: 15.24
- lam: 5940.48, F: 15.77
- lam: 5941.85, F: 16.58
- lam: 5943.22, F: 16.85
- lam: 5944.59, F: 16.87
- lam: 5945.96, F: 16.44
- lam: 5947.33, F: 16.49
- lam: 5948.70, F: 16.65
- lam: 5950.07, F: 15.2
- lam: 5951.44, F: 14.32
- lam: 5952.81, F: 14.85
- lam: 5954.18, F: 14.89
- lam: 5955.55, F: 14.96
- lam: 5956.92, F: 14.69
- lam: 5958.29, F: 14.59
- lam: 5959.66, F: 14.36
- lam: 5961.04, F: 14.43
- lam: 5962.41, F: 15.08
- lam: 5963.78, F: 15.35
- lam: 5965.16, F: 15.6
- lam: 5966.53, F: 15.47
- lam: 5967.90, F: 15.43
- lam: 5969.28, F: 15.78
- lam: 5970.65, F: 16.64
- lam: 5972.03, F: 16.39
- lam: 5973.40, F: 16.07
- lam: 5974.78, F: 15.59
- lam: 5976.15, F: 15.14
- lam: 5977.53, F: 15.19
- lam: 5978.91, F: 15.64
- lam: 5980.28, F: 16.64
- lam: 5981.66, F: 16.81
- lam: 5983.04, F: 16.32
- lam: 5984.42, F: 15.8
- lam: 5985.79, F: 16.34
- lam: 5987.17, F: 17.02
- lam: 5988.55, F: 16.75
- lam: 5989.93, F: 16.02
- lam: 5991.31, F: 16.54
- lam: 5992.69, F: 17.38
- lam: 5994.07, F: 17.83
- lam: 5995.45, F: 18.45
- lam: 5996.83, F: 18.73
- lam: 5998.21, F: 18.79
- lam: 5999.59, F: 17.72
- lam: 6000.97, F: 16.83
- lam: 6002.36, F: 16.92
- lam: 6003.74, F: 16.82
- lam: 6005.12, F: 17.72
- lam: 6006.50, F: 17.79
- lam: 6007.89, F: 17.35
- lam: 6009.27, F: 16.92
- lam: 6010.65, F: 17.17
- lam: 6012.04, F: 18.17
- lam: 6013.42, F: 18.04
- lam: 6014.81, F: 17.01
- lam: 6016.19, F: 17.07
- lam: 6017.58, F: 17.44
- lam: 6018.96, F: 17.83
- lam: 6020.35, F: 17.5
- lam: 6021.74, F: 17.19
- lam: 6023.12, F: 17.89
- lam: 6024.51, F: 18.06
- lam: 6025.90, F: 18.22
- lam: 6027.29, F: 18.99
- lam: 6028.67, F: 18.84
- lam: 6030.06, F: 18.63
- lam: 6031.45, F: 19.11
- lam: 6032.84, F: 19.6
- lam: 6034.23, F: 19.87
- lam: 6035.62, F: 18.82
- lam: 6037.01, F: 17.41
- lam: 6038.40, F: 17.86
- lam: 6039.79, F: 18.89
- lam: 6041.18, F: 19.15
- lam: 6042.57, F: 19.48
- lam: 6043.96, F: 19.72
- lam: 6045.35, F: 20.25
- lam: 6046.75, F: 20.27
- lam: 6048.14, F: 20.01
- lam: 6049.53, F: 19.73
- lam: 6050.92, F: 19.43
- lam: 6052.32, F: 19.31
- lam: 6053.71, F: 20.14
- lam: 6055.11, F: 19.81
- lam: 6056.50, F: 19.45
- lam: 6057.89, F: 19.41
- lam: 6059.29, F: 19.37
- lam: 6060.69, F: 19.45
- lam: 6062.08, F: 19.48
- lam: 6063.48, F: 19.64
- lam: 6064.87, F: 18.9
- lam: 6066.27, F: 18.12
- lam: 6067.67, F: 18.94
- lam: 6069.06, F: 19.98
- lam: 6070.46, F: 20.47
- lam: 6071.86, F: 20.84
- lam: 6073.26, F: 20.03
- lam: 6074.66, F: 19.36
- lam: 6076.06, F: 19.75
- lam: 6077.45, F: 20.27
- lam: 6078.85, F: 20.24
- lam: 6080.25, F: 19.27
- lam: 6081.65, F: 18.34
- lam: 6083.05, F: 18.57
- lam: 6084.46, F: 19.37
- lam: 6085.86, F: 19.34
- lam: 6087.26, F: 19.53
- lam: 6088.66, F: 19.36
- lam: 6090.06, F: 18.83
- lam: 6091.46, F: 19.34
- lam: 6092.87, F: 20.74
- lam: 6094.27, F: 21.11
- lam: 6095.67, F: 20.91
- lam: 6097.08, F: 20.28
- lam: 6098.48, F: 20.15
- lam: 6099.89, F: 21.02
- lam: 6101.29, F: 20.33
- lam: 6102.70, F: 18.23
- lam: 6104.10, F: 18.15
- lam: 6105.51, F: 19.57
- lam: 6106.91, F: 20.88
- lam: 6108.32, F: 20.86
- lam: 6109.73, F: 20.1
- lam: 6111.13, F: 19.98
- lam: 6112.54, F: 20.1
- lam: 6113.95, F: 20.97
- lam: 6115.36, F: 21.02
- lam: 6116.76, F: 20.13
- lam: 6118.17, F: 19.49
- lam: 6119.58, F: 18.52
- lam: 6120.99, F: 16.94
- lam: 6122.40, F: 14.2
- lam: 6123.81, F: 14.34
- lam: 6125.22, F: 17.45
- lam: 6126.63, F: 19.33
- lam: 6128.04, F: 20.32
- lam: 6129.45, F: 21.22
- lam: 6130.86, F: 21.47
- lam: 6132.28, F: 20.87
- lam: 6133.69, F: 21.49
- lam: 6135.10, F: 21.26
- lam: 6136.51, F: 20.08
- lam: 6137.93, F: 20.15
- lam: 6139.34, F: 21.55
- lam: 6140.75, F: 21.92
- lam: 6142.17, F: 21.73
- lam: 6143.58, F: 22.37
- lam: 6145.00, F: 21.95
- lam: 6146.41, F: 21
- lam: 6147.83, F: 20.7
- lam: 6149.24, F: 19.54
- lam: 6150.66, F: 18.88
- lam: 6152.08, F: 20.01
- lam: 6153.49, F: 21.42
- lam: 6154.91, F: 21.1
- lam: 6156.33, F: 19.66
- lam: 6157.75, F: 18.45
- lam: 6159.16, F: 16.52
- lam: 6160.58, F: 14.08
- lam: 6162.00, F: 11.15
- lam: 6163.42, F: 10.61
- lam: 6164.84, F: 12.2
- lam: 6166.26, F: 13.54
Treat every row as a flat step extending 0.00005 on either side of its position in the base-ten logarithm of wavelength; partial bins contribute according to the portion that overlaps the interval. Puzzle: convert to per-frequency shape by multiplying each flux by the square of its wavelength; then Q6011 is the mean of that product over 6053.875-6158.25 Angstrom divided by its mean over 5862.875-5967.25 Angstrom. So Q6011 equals 1.54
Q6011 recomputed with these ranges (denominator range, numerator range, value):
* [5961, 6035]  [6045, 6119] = 1.19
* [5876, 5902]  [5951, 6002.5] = 1.63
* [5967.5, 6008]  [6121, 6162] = 1.23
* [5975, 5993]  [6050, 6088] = 1.24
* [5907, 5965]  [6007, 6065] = 1.30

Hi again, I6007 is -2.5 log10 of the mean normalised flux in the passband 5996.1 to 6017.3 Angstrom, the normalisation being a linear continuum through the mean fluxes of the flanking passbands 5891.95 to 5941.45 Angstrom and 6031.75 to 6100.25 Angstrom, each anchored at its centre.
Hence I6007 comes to -0.04 mag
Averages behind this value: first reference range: 12.9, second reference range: 19.6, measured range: 17.5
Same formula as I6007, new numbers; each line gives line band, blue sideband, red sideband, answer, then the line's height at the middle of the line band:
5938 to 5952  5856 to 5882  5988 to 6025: 0.04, 16.6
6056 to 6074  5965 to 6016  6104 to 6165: -0.09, 18.1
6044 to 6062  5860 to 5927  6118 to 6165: -0.17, 16.8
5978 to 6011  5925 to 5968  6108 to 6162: -0.05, 16.4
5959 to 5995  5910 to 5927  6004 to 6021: 0.01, 16.2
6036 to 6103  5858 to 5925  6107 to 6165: -0.12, 17.5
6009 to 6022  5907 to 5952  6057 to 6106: 0.01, 17.6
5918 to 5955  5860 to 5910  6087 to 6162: -0.08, 14.1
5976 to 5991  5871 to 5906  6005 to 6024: -0.01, 16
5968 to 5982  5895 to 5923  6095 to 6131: -0.10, 14.6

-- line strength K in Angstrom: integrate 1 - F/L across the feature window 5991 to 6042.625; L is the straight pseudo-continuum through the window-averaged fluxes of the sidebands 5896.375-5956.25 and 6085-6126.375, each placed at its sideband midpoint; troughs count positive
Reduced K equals -3.9 Angstrom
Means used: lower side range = 14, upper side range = 19.4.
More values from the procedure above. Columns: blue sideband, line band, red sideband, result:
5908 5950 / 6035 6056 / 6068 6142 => -1.41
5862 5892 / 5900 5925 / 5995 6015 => 2.10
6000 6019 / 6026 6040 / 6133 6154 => -0.62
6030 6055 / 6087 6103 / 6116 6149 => -0.29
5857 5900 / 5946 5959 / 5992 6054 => 0.27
